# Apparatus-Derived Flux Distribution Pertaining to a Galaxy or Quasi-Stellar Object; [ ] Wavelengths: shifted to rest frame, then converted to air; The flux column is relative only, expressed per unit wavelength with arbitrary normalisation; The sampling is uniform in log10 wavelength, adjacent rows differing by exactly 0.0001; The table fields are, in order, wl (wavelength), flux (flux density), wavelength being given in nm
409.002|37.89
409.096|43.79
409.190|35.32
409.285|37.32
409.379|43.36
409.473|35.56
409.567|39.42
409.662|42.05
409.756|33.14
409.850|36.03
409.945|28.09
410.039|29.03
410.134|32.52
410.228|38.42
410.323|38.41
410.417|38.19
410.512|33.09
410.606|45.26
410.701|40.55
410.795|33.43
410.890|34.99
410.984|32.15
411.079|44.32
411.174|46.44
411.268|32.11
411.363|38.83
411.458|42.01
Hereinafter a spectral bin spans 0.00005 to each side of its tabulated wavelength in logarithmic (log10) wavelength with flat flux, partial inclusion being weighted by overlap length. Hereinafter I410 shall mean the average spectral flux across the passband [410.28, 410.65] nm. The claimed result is 38.7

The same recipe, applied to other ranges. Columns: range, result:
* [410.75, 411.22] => 38.2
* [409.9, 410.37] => 33.3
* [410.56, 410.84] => 39.8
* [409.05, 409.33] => 38.7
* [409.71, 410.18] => 31.7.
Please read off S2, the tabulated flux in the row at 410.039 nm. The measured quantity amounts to 29.03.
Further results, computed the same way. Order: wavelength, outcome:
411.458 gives 42.01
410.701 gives 40.55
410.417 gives 38.19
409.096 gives 43.79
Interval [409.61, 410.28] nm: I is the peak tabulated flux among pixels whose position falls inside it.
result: 42.05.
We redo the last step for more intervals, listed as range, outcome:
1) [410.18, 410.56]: 38.42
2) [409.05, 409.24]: 43.79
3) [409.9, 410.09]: 29.03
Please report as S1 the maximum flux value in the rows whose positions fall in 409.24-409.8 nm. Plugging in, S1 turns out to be 43.36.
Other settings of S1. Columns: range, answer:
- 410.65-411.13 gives 44.32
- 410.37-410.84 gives 45.26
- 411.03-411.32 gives 46.44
